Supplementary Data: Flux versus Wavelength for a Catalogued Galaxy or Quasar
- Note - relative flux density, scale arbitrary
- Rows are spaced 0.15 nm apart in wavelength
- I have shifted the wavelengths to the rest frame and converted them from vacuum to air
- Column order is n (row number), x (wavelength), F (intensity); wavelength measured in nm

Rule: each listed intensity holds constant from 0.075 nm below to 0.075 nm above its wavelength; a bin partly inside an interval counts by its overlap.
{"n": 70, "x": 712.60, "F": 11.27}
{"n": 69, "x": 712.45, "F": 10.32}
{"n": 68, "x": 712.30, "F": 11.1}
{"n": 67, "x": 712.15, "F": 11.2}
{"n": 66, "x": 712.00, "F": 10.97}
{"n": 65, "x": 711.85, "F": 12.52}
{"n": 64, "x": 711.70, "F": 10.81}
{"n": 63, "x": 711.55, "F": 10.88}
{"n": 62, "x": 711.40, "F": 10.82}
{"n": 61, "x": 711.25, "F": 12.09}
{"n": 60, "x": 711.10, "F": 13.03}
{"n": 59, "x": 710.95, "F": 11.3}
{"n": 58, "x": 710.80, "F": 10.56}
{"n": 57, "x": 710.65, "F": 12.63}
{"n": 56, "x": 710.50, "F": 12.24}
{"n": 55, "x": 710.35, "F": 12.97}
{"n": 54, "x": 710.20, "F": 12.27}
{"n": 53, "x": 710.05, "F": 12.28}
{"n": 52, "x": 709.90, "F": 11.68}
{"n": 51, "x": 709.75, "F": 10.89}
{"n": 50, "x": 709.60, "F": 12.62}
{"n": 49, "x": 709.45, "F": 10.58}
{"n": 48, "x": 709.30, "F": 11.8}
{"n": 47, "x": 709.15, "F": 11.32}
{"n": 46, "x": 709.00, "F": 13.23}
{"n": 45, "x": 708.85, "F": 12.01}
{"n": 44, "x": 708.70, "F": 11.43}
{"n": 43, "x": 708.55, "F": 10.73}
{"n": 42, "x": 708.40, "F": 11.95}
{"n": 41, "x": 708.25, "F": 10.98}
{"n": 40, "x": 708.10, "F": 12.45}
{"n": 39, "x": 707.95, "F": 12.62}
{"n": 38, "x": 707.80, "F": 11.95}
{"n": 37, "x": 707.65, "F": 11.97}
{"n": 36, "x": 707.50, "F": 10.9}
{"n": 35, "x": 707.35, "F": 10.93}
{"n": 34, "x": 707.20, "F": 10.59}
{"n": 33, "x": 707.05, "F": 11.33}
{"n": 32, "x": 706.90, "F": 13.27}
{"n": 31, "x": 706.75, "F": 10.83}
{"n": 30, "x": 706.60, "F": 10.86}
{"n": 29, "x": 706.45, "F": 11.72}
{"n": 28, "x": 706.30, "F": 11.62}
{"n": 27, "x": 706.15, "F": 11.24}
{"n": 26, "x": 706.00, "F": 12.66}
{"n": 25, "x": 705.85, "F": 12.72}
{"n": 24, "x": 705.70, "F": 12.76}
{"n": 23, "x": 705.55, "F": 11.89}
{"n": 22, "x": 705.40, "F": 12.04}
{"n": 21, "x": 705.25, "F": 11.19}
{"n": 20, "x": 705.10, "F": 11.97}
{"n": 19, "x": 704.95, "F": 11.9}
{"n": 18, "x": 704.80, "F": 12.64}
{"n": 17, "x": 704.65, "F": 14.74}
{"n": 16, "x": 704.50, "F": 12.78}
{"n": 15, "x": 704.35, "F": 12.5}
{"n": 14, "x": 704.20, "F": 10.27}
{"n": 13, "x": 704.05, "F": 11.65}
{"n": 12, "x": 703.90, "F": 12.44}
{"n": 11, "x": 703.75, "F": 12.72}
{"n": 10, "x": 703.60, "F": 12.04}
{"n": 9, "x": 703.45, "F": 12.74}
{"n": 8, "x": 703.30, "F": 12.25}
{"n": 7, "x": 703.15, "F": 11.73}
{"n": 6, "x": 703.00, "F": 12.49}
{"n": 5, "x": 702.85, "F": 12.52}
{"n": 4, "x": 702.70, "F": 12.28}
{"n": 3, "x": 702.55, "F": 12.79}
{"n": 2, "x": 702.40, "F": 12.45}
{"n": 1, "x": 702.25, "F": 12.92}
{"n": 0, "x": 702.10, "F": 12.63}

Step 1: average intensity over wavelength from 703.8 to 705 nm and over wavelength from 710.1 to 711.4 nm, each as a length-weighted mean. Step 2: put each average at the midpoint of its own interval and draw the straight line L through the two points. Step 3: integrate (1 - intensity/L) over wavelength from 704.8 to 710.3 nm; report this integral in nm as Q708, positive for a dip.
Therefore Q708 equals 0.20 nm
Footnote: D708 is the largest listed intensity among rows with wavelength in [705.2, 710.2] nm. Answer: 13.27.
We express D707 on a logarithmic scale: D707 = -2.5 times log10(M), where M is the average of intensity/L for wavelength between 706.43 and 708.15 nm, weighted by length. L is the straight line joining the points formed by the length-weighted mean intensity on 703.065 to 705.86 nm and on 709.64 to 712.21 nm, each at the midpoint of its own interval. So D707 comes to 0.04 mag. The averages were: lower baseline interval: 12.3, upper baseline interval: 11.7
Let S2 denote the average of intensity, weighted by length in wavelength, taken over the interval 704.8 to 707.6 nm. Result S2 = 11.7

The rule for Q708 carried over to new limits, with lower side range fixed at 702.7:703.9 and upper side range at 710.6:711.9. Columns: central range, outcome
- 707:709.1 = 0.04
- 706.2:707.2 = 0.04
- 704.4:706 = -0.04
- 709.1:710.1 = 0.01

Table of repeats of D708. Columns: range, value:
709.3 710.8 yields 12.97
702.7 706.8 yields 14.74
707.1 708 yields 12.62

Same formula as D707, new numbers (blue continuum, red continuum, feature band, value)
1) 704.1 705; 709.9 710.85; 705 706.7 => 0.048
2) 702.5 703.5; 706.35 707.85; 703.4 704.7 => -0.022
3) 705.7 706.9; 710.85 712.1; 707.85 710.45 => -0.020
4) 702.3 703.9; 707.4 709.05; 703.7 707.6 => 0.017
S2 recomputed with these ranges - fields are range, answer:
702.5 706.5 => 12.2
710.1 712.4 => 11.7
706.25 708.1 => 11.6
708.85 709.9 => 11.8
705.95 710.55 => 11.7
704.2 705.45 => 12.3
